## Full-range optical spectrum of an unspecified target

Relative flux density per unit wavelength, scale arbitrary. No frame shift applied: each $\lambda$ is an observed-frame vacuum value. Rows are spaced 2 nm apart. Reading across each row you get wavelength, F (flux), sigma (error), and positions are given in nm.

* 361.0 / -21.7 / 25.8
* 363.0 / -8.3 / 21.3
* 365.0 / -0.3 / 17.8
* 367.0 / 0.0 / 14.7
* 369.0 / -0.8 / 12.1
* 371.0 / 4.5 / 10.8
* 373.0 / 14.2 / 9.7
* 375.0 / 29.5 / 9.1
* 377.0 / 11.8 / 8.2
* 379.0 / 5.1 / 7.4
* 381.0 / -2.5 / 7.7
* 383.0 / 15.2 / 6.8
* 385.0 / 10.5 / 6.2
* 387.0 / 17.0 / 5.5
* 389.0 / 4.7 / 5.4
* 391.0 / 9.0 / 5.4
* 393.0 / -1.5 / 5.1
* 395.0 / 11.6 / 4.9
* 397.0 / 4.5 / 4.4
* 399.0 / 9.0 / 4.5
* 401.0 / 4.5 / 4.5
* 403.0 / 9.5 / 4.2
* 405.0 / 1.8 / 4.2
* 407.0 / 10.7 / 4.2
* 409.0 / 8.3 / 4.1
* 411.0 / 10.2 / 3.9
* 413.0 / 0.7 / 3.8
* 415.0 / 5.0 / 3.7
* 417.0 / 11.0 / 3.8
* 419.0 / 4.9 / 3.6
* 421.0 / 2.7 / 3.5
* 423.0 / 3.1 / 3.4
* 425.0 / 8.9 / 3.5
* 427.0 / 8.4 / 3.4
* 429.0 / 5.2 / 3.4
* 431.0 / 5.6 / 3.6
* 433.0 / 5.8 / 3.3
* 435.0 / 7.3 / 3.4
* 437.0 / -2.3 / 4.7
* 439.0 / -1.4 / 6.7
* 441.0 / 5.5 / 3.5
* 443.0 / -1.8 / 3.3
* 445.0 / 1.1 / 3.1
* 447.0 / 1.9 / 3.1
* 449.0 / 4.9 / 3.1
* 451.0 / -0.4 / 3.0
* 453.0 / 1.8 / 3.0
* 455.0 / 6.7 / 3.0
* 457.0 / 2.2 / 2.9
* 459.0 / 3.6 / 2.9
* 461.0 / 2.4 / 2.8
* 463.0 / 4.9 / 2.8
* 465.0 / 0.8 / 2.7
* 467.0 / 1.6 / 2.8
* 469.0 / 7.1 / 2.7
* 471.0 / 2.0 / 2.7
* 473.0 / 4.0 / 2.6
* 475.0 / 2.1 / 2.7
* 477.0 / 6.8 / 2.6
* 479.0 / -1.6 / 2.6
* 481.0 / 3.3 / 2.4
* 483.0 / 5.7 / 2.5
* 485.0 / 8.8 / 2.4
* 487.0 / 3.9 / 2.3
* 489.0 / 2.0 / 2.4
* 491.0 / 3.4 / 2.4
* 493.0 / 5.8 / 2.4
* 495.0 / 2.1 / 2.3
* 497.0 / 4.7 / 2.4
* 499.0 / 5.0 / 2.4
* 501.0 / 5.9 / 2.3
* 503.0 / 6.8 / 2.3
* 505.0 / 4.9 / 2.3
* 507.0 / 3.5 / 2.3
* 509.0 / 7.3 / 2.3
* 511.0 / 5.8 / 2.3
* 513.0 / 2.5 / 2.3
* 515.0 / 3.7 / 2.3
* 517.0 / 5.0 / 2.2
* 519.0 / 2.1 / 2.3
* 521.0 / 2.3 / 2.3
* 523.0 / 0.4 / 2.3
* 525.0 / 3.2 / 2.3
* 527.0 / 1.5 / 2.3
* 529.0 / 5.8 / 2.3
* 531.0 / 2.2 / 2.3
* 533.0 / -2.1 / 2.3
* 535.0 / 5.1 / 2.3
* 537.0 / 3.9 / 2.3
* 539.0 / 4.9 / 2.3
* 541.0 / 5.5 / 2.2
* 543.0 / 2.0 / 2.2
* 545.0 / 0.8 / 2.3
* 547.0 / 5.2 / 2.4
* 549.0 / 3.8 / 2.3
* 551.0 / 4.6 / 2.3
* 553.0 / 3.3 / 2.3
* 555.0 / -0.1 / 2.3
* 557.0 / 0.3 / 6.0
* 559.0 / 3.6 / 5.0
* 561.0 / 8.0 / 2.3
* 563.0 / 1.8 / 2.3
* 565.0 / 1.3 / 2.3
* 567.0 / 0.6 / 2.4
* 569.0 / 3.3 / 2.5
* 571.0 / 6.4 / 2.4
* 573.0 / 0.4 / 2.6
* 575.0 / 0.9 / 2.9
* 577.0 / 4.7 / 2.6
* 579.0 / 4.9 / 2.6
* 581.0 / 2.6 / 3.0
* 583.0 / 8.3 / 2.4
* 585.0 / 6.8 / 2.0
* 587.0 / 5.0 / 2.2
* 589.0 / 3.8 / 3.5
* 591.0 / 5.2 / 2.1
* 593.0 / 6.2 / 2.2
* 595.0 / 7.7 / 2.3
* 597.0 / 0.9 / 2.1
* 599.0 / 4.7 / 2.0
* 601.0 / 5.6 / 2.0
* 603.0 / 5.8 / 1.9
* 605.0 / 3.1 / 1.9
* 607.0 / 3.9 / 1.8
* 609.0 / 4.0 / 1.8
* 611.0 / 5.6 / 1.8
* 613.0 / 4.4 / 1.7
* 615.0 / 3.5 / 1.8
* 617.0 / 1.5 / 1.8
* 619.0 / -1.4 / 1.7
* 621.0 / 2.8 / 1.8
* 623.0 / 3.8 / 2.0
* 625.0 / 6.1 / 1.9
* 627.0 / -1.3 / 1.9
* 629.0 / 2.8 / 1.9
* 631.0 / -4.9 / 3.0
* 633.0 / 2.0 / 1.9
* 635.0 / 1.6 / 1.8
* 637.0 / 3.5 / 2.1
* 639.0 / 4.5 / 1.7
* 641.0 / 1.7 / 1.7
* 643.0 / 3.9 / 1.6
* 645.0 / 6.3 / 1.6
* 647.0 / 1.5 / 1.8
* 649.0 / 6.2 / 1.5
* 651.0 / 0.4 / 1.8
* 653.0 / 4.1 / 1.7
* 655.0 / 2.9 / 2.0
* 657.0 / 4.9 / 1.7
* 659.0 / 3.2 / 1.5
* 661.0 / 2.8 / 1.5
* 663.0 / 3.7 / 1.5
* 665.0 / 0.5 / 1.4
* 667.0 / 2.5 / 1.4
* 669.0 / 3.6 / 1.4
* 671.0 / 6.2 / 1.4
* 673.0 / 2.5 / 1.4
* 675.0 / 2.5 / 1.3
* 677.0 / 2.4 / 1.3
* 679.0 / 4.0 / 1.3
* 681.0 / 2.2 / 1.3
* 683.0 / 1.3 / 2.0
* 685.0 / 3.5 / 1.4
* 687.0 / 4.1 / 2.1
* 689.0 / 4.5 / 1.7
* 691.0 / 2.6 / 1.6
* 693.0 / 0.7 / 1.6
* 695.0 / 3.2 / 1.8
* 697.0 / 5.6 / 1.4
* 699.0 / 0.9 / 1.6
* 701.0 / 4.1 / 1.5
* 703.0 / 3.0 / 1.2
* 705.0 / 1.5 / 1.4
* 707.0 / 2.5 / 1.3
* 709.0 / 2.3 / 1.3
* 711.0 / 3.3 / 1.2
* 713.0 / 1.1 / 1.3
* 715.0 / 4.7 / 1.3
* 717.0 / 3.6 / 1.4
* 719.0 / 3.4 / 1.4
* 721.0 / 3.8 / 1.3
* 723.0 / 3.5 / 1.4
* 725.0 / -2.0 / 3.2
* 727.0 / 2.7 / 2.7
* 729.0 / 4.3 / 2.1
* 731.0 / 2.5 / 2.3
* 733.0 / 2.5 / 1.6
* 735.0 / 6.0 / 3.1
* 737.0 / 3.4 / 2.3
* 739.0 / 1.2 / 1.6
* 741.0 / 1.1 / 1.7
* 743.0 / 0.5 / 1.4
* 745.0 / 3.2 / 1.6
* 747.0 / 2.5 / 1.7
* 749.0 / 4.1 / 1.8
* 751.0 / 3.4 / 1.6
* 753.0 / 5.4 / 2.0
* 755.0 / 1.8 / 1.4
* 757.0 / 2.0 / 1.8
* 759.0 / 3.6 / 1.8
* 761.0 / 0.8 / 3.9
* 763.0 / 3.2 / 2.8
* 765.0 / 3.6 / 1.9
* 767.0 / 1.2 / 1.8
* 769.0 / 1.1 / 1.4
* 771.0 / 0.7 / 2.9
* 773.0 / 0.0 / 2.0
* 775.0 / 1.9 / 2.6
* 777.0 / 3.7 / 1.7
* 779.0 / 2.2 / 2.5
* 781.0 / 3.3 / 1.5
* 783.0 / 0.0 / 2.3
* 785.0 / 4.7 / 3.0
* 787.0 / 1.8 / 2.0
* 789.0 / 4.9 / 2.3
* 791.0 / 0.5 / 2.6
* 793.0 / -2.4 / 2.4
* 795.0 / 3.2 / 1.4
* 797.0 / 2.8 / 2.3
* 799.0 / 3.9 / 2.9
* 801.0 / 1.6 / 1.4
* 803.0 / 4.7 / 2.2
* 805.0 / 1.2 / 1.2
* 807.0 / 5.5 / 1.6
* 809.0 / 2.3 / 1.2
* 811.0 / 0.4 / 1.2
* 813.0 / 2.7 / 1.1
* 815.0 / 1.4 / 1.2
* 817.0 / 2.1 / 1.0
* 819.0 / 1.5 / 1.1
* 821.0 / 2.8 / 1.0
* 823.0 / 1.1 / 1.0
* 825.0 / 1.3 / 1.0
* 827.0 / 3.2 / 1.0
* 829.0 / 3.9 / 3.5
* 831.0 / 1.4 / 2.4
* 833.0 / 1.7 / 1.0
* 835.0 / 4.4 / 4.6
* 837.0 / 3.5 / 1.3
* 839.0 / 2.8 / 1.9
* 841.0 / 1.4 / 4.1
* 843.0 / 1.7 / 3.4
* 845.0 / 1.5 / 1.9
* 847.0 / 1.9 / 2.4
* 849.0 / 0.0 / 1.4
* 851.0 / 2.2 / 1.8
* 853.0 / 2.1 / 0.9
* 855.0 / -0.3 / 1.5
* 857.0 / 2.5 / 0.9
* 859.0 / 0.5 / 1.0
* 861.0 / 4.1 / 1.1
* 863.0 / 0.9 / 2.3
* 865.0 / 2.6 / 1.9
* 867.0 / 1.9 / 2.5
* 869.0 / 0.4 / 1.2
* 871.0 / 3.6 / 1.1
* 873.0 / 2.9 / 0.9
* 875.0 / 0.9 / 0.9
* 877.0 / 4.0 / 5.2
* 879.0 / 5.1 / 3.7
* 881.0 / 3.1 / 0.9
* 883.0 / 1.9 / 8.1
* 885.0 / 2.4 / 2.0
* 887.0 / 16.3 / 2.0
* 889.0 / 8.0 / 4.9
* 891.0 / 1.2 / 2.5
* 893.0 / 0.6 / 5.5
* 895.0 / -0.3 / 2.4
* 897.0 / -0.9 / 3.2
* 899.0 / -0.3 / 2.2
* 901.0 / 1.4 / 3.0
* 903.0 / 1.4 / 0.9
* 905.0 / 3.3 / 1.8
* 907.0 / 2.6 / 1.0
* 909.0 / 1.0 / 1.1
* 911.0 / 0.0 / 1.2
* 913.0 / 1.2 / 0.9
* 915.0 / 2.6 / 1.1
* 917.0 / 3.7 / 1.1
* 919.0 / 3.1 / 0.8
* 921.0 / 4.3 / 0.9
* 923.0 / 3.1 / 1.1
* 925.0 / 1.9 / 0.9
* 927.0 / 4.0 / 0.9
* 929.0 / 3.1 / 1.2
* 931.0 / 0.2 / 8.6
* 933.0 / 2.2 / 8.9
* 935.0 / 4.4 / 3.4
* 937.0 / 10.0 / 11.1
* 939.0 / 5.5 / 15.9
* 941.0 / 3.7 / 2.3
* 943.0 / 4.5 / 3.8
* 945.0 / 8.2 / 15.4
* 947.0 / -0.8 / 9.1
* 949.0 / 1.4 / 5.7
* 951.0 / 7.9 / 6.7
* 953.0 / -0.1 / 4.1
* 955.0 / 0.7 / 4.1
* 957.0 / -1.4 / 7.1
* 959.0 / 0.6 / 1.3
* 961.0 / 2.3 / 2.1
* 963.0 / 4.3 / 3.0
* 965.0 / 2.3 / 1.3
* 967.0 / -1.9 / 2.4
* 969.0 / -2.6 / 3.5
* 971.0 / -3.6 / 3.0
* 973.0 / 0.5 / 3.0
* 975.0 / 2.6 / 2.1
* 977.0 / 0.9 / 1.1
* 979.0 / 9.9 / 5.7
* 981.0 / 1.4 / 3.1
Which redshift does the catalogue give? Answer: 1.380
